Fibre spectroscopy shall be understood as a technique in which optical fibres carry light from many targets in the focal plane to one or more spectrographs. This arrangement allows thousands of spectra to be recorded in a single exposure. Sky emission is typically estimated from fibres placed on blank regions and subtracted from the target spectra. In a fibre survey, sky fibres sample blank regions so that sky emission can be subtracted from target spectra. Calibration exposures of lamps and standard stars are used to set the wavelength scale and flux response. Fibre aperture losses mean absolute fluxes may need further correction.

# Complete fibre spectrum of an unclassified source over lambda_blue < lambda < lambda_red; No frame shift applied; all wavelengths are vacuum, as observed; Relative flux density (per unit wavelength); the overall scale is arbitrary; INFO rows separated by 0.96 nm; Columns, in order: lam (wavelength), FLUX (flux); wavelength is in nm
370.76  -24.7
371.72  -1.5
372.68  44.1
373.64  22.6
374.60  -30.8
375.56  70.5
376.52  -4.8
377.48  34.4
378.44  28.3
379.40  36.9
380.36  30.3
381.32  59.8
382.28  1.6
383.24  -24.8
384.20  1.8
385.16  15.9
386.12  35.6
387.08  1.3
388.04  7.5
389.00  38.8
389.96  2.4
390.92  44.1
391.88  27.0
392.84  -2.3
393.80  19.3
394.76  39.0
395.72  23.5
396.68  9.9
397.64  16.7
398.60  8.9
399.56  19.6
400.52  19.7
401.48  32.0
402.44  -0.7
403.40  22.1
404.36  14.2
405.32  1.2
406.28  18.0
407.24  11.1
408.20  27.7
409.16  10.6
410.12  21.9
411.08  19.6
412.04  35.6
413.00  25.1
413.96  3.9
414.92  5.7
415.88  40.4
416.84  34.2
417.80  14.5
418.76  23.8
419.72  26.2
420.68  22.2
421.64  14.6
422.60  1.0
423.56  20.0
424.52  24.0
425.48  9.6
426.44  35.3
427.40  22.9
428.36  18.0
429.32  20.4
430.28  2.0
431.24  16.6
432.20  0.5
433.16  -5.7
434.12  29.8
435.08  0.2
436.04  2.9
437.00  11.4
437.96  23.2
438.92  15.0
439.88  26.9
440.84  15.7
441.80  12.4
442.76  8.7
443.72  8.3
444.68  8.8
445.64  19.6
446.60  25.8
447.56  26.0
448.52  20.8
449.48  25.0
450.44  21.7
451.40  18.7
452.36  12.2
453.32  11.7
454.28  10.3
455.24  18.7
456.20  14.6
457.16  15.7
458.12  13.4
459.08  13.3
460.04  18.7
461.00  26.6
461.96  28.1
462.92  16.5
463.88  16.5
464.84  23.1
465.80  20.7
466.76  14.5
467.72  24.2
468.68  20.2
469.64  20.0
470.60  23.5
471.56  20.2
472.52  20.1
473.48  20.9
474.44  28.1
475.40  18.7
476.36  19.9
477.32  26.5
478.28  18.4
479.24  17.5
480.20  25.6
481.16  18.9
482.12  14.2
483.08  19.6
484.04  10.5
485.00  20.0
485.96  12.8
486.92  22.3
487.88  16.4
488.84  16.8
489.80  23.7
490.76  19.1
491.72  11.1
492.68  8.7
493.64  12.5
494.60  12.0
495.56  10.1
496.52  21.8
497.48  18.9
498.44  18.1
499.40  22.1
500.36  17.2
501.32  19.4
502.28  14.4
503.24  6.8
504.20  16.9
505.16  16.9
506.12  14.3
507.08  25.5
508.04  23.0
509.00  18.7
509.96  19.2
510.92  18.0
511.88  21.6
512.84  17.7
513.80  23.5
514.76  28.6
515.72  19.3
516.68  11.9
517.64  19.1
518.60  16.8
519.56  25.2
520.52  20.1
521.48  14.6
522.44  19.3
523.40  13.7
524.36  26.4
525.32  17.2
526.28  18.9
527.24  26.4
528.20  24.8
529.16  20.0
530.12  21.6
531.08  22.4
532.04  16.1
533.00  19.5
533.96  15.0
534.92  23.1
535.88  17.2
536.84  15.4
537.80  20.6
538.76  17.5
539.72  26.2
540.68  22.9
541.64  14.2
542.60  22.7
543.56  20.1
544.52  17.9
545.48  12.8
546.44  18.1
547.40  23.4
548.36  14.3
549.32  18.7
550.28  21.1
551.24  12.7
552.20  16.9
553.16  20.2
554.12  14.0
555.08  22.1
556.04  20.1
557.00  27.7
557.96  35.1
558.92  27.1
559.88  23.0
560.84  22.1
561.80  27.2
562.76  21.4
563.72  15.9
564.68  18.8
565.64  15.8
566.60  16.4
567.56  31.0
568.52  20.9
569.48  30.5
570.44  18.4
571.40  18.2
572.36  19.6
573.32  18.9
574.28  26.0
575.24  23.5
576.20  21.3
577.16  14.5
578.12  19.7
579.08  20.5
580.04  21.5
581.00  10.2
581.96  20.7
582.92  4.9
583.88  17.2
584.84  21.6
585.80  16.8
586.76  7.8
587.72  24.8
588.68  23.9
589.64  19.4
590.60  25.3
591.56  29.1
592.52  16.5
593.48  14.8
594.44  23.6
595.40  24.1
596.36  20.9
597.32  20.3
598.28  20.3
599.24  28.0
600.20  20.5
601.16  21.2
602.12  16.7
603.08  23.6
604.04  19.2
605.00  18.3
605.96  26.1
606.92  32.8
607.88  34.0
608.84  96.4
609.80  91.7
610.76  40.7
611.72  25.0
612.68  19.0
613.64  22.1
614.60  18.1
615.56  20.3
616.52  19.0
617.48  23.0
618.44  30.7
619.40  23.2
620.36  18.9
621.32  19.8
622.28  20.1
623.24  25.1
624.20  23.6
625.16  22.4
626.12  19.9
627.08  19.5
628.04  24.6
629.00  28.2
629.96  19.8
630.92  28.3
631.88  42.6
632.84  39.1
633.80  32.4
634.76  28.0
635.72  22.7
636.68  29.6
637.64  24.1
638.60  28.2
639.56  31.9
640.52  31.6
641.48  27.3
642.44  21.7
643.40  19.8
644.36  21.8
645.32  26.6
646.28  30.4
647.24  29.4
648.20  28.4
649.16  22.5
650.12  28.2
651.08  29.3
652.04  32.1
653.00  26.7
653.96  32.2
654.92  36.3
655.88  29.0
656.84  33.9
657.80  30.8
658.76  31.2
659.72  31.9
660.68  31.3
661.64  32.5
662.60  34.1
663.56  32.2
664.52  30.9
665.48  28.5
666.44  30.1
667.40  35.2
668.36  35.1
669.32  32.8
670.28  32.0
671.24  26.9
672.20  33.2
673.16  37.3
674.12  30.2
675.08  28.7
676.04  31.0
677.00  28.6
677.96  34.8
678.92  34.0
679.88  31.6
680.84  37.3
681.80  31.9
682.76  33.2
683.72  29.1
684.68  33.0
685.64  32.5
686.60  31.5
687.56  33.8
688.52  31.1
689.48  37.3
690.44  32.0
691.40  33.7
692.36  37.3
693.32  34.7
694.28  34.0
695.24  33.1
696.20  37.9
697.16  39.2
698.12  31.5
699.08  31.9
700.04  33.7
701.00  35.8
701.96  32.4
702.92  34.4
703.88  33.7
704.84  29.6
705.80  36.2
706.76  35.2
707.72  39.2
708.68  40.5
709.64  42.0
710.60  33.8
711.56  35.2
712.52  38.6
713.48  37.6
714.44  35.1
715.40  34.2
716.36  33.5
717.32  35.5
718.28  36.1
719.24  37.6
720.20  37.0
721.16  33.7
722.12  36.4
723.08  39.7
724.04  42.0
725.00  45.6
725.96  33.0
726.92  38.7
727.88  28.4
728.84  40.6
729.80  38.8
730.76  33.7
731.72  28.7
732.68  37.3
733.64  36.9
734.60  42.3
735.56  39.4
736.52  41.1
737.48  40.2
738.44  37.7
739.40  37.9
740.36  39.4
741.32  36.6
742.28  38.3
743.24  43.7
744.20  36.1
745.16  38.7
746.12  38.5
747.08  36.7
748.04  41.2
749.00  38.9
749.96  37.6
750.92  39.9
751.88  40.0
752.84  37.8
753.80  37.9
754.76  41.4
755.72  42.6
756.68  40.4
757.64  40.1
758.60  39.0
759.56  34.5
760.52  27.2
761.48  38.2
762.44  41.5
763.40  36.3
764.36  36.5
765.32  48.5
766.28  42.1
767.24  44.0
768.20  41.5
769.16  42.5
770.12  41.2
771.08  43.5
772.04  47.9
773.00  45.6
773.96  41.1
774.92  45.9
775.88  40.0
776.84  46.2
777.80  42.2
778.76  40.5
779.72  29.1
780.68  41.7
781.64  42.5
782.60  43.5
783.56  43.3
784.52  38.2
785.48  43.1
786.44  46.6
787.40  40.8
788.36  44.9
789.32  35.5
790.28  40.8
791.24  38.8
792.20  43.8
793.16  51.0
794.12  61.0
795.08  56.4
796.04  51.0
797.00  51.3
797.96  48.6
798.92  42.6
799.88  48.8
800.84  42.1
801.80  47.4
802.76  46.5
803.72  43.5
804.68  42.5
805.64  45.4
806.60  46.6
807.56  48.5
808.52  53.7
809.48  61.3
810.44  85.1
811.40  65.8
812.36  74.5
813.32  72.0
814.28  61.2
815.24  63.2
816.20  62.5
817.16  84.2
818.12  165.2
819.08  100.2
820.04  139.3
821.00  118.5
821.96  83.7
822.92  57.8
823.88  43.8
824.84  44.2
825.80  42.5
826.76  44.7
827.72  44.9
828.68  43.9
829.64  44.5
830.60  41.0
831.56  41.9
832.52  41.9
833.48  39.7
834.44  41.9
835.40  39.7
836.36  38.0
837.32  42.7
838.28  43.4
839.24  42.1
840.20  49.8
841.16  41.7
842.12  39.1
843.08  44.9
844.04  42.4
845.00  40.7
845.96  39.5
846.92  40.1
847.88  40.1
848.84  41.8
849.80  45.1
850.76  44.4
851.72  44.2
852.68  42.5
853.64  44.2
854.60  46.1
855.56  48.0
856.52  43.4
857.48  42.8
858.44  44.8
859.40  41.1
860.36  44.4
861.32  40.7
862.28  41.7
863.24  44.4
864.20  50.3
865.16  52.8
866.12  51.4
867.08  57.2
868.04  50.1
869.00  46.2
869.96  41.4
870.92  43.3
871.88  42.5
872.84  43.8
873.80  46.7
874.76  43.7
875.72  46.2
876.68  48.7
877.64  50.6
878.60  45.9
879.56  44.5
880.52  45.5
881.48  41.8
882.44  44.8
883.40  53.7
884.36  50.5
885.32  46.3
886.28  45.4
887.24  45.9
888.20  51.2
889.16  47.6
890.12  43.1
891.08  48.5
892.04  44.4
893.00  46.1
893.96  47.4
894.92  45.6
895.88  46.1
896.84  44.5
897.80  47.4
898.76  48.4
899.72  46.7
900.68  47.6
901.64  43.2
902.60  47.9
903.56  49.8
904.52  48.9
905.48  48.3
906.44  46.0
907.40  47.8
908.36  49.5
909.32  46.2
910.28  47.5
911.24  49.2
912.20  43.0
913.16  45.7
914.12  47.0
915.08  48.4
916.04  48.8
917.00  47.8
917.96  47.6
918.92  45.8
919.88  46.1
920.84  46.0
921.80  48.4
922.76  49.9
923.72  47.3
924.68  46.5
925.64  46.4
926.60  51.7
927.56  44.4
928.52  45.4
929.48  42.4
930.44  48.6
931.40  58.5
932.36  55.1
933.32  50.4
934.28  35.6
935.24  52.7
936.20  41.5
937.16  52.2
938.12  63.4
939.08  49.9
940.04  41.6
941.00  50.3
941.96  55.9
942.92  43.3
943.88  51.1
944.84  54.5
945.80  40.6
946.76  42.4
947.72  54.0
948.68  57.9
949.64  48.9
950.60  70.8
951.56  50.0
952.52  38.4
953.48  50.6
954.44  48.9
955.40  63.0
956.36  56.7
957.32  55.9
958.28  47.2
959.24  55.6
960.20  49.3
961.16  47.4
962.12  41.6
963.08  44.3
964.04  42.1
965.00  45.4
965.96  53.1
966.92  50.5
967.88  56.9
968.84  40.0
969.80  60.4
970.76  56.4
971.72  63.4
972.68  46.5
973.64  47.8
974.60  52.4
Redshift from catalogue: 0.25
